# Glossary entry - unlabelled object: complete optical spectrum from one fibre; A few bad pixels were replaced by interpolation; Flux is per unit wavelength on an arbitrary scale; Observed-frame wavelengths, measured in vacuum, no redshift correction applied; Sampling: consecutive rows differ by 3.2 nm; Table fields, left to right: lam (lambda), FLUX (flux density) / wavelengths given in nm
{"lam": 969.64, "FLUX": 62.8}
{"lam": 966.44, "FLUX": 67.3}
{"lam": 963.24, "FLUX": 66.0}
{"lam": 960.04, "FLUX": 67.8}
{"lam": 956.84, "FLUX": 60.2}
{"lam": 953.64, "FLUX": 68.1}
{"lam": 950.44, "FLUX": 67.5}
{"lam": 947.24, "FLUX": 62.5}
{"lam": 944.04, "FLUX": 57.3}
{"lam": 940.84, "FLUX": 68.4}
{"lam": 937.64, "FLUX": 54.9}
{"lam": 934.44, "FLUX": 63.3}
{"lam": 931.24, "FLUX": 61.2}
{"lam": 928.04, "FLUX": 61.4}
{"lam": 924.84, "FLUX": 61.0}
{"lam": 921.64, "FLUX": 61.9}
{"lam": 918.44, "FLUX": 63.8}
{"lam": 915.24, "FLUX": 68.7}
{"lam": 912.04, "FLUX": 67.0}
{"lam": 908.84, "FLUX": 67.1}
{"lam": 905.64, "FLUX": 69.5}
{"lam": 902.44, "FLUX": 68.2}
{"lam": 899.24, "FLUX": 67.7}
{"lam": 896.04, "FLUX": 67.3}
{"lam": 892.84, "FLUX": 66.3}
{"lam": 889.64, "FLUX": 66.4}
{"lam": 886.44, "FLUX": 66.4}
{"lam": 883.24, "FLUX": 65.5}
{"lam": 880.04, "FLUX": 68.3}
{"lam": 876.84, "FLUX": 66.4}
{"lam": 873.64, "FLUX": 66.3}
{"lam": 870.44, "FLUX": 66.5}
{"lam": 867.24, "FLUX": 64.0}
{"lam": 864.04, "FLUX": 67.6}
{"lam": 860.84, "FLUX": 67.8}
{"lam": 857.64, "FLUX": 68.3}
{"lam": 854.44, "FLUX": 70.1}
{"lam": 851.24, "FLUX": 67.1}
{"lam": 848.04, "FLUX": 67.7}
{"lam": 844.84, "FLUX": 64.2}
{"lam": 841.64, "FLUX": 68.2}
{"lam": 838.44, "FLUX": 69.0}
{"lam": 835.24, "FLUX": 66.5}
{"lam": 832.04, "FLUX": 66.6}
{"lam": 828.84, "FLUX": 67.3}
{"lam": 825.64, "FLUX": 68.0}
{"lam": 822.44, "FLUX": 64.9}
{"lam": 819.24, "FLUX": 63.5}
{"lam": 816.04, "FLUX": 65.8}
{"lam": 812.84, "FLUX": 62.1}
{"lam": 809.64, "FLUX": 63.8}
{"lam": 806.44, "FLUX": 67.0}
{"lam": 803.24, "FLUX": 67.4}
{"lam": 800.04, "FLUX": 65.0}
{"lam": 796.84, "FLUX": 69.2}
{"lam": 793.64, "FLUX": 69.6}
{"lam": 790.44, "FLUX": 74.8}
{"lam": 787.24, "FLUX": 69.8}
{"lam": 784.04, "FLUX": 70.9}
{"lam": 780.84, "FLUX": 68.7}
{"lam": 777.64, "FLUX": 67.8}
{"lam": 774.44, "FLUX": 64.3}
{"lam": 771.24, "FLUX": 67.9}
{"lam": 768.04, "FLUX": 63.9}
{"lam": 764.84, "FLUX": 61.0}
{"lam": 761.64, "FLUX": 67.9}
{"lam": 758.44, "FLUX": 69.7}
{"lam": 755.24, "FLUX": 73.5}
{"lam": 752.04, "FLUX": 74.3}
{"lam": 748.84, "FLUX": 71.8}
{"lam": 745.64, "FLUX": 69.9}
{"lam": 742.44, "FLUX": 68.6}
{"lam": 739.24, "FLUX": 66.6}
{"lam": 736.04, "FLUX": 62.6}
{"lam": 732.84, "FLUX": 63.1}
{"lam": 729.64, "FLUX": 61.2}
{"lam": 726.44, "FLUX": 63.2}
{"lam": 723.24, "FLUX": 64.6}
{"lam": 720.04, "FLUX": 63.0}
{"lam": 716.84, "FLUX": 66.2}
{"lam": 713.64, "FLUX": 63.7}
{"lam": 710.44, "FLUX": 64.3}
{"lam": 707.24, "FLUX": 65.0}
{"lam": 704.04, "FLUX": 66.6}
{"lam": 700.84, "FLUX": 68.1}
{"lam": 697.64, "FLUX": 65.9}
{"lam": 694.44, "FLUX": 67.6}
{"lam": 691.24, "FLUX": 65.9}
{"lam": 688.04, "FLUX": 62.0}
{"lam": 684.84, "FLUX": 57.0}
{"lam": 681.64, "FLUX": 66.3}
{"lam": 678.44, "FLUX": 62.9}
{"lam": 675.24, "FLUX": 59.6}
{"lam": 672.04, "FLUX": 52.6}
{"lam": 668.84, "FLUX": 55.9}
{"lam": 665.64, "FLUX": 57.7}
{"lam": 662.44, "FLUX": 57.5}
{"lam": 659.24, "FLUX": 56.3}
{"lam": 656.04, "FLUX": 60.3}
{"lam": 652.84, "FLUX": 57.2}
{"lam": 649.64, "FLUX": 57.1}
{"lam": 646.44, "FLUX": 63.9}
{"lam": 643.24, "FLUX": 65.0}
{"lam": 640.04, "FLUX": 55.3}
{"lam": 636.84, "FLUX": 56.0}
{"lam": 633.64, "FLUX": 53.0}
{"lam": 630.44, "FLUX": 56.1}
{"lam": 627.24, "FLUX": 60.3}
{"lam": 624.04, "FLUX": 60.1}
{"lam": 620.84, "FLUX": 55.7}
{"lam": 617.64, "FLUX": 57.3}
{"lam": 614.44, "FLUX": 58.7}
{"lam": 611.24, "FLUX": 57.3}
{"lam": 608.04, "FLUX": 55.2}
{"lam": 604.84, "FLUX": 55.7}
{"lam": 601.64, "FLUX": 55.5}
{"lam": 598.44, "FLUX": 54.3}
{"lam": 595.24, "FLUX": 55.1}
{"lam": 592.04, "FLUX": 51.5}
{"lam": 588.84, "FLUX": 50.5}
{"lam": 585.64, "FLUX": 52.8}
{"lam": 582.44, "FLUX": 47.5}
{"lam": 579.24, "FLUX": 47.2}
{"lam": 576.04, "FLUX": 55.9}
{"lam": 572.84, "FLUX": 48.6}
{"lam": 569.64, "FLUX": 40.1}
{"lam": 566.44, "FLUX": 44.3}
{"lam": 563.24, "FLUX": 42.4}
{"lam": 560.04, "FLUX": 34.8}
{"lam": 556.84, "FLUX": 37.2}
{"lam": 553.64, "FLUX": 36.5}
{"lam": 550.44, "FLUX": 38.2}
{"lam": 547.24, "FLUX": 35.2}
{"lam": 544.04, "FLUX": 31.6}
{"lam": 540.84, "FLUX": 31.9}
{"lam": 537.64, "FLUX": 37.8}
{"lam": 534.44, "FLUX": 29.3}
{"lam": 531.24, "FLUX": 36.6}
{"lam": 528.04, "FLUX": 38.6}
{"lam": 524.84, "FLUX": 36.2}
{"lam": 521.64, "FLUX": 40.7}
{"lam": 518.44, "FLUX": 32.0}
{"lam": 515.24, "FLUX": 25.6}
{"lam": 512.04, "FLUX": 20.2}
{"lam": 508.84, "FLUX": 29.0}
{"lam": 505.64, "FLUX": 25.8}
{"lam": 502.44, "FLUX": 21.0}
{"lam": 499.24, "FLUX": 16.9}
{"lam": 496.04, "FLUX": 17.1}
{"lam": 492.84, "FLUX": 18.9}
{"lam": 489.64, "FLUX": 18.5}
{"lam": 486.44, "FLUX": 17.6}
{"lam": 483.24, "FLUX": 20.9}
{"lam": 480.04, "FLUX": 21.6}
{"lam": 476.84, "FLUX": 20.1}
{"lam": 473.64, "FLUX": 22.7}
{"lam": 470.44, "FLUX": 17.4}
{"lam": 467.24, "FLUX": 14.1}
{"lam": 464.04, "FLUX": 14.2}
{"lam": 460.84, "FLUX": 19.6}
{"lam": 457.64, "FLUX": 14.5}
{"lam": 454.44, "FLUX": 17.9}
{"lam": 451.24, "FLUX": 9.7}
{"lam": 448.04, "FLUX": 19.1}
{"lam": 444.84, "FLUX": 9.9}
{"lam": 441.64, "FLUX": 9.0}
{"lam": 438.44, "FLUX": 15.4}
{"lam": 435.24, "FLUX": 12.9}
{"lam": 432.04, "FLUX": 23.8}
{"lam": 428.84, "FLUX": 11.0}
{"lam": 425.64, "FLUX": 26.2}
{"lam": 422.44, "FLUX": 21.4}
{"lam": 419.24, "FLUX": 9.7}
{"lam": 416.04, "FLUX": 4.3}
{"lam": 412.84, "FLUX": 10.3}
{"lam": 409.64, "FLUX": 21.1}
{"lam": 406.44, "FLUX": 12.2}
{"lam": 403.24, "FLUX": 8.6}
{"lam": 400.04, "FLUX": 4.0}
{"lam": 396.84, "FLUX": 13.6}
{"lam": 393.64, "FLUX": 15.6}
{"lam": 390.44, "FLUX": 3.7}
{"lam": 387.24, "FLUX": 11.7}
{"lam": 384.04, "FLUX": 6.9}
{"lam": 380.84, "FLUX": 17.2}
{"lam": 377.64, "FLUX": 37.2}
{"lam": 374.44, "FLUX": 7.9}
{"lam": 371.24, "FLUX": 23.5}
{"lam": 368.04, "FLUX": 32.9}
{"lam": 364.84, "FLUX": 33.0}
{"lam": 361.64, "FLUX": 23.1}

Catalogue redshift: 0.30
